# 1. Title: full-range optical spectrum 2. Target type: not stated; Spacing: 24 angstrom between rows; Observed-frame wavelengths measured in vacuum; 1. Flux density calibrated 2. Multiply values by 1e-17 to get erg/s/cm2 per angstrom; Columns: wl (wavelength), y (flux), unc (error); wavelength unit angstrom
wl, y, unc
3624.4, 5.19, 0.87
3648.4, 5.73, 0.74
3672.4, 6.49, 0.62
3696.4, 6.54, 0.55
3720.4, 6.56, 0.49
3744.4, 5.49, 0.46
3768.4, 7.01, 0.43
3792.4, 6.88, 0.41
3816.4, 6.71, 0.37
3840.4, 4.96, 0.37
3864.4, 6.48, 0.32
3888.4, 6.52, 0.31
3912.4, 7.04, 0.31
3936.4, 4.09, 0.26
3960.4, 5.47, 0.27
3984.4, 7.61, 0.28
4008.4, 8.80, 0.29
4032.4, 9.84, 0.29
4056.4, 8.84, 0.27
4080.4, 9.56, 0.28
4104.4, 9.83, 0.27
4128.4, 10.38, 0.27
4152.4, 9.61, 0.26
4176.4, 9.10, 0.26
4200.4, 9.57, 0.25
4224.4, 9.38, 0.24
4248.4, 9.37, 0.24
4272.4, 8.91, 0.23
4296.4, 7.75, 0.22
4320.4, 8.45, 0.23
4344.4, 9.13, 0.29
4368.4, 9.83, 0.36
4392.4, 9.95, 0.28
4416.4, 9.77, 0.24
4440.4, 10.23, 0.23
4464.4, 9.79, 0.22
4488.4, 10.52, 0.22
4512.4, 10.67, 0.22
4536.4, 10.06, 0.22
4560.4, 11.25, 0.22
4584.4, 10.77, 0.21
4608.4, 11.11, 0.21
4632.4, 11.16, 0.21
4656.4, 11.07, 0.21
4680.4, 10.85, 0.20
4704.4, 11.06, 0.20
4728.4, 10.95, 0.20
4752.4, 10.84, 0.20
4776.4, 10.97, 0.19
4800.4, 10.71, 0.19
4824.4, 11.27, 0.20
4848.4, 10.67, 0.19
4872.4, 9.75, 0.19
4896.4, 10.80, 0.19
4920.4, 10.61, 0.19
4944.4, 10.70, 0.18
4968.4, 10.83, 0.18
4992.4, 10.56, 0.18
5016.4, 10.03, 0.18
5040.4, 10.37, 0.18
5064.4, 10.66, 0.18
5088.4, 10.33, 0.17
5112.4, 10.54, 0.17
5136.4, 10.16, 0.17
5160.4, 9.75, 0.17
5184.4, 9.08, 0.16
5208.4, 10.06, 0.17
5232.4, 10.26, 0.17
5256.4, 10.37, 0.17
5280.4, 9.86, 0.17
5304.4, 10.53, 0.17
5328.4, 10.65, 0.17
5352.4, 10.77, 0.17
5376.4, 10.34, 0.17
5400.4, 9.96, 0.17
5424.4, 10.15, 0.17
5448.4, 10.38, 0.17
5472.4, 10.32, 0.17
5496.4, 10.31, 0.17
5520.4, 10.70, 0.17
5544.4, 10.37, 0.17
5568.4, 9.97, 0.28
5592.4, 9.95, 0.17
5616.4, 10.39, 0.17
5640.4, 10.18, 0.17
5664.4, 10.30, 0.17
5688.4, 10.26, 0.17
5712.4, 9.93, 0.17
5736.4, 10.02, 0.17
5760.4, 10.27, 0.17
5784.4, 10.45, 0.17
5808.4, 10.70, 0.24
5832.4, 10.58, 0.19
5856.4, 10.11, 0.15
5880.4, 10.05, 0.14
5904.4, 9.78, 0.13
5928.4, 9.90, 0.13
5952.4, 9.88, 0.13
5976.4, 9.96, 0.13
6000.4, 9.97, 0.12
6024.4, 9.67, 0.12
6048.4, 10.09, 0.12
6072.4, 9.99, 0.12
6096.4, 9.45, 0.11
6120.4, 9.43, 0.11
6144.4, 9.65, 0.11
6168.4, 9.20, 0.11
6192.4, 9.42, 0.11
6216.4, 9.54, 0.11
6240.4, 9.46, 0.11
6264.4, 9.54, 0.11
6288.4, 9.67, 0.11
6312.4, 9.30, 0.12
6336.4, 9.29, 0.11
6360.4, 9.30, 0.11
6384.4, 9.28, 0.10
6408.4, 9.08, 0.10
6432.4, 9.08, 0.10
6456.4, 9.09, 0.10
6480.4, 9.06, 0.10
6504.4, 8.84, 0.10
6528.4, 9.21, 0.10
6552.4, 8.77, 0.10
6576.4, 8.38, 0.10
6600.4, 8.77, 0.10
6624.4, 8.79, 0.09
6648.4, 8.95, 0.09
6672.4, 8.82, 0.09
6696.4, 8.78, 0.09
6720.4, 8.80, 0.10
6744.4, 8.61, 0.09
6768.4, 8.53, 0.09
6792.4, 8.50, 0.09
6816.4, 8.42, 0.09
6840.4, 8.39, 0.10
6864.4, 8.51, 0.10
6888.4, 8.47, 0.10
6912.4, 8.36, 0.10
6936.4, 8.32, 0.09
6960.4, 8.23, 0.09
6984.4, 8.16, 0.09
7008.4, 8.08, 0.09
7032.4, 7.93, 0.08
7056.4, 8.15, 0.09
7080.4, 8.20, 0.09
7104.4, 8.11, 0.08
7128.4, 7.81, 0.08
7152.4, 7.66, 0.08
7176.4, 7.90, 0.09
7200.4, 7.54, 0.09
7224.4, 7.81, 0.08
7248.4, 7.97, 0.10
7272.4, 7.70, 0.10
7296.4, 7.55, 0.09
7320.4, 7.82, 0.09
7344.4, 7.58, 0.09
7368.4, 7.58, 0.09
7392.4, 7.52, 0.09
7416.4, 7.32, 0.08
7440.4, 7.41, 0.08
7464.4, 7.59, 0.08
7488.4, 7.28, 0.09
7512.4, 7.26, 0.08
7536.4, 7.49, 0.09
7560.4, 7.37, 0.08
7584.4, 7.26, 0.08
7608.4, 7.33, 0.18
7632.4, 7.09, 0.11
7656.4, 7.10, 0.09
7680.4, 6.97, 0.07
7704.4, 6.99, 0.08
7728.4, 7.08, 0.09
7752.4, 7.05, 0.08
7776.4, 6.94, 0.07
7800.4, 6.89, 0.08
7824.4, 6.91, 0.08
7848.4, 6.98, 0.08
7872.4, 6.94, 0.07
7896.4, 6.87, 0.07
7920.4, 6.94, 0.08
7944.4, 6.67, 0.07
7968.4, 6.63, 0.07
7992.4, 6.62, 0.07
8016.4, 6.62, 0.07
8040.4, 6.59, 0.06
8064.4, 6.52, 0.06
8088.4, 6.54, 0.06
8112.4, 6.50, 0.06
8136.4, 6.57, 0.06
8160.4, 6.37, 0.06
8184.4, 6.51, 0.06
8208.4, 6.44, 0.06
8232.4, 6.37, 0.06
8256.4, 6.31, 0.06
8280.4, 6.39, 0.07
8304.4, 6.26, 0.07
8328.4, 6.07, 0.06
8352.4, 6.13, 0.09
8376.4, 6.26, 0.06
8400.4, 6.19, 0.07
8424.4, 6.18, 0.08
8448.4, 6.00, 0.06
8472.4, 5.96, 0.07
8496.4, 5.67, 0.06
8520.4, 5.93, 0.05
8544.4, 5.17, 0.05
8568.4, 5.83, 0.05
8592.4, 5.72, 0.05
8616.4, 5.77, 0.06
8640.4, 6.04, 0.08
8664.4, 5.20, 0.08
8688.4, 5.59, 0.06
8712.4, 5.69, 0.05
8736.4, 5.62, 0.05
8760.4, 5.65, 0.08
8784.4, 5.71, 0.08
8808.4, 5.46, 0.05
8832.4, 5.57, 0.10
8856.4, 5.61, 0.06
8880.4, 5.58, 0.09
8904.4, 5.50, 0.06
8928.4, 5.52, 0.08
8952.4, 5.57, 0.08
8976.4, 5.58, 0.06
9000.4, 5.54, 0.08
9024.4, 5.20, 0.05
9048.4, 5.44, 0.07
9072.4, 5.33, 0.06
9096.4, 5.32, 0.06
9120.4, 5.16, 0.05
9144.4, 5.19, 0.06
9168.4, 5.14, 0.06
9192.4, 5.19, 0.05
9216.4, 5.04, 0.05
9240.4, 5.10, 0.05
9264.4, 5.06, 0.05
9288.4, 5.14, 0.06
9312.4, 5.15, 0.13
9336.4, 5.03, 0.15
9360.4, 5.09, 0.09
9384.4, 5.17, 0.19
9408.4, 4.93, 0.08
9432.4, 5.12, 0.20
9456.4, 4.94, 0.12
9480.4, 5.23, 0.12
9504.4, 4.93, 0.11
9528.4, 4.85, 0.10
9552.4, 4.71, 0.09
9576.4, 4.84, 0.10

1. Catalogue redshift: 0.000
